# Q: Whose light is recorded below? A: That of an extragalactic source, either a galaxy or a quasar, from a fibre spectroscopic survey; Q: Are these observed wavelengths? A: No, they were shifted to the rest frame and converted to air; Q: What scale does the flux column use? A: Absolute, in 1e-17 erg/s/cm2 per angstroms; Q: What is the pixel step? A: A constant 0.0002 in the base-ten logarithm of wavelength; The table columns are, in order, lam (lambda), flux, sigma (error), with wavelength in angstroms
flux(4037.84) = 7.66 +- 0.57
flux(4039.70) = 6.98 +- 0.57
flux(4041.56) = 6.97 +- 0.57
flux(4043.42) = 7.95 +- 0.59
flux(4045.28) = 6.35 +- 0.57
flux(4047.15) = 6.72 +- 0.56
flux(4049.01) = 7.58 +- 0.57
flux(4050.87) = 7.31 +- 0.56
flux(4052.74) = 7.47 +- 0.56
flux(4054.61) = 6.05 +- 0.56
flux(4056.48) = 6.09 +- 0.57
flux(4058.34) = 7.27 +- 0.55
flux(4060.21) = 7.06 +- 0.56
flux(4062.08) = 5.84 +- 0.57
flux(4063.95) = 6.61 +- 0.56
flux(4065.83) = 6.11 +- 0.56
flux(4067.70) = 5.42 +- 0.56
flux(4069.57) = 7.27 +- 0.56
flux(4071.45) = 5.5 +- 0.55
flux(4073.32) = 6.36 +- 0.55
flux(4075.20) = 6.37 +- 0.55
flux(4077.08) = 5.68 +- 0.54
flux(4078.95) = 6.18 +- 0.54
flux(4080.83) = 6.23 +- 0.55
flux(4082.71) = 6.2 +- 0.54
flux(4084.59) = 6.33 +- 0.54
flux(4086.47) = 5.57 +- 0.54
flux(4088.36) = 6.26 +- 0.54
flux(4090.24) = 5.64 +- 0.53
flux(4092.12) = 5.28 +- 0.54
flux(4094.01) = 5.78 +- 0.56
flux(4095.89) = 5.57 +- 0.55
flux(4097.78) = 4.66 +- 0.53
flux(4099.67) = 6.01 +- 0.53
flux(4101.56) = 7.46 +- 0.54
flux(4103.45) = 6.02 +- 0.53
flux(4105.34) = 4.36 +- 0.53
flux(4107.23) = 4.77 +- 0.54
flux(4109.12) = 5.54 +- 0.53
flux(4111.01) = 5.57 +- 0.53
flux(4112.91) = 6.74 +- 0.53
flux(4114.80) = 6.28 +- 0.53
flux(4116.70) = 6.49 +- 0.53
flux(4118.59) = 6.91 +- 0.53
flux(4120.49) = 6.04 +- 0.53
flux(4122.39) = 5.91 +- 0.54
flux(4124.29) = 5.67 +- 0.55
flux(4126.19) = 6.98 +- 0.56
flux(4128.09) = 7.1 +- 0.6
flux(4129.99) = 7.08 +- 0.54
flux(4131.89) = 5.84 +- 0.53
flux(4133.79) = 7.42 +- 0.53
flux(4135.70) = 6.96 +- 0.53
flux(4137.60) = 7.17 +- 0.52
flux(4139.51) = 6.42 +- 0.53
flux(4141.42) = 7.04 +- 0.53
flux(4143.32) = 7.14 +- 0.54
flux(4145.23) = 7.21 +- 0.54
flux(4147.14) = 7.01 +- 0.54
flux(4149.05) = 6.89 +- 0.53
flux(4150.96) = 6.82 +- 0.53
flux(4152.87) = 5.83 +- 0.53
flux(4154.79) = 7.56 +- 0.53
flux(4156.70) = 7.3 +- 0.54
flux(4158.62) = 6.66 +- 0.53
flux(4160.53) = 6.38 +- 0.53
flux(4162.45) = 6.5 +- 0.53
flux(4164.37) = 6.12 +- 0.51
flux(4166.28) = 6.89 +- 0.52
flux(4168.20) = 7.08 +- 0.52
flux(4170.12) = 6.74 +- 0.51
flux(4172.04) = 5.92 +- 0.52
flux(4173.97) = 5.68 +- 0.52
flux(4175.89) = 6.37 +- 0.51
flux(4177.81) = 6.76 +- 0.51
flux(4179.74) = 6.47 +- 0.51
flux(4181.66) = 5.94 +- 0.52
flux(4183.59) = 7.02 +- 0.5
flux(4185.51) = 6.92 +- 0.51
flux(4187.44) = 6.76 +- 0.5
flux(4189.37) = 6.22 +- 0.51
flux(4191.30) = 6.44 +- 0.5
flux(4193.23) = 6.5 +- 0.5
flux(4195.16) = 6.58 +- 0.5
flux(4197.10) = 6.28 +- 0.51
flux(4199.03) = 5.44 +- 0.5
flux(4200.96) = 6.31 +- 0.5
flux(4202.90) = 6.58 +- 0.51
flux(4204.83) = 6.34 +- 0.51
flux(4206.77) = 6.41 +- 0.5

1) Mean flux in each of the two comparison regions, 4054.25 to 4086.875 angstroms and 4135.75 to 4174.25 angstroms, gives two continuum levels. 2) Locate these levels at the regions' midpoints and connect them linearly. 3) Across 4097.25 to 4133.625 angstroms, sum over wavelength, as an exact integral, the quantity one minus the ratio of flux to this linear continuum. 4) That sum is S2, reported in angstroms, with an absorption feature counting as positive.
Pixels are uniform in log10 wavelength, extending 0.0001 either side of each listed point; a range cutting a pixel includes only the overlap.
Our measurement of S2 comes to 2.2 angstroms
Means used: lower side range 6.25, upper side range 6.74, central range 6.12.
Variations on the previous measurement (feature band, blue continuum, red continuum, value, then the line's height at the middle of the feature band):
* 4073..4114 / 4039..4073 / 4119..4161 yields 5.37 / 6.72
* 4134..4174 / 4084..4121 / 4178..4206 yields -3.79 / 6.18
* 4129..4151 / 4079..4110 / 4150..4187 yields -2.34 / 6.26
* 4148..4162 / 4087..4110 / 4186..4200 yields -1.68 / 6.04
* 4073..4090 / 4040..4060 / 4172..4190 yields 1.85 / 6.85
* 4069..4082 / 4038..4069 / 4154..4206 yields 1.01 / 6.72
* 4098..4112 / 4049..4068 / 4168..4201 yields 1.95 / 6.53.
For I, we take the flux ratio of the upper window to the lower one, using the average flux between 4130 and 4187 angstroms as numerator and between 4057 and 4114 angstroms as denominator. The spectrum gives 1.12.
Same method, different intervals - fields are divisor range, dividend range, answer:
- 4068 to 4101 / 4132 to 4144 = 1.17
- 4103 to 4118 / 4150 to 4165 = 1.16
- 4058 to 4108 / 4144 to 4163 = 1.14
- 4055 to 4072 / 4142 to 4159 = 1.09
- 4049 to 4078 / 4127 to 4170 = 1.06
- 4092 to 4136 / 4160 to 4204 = 1.05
